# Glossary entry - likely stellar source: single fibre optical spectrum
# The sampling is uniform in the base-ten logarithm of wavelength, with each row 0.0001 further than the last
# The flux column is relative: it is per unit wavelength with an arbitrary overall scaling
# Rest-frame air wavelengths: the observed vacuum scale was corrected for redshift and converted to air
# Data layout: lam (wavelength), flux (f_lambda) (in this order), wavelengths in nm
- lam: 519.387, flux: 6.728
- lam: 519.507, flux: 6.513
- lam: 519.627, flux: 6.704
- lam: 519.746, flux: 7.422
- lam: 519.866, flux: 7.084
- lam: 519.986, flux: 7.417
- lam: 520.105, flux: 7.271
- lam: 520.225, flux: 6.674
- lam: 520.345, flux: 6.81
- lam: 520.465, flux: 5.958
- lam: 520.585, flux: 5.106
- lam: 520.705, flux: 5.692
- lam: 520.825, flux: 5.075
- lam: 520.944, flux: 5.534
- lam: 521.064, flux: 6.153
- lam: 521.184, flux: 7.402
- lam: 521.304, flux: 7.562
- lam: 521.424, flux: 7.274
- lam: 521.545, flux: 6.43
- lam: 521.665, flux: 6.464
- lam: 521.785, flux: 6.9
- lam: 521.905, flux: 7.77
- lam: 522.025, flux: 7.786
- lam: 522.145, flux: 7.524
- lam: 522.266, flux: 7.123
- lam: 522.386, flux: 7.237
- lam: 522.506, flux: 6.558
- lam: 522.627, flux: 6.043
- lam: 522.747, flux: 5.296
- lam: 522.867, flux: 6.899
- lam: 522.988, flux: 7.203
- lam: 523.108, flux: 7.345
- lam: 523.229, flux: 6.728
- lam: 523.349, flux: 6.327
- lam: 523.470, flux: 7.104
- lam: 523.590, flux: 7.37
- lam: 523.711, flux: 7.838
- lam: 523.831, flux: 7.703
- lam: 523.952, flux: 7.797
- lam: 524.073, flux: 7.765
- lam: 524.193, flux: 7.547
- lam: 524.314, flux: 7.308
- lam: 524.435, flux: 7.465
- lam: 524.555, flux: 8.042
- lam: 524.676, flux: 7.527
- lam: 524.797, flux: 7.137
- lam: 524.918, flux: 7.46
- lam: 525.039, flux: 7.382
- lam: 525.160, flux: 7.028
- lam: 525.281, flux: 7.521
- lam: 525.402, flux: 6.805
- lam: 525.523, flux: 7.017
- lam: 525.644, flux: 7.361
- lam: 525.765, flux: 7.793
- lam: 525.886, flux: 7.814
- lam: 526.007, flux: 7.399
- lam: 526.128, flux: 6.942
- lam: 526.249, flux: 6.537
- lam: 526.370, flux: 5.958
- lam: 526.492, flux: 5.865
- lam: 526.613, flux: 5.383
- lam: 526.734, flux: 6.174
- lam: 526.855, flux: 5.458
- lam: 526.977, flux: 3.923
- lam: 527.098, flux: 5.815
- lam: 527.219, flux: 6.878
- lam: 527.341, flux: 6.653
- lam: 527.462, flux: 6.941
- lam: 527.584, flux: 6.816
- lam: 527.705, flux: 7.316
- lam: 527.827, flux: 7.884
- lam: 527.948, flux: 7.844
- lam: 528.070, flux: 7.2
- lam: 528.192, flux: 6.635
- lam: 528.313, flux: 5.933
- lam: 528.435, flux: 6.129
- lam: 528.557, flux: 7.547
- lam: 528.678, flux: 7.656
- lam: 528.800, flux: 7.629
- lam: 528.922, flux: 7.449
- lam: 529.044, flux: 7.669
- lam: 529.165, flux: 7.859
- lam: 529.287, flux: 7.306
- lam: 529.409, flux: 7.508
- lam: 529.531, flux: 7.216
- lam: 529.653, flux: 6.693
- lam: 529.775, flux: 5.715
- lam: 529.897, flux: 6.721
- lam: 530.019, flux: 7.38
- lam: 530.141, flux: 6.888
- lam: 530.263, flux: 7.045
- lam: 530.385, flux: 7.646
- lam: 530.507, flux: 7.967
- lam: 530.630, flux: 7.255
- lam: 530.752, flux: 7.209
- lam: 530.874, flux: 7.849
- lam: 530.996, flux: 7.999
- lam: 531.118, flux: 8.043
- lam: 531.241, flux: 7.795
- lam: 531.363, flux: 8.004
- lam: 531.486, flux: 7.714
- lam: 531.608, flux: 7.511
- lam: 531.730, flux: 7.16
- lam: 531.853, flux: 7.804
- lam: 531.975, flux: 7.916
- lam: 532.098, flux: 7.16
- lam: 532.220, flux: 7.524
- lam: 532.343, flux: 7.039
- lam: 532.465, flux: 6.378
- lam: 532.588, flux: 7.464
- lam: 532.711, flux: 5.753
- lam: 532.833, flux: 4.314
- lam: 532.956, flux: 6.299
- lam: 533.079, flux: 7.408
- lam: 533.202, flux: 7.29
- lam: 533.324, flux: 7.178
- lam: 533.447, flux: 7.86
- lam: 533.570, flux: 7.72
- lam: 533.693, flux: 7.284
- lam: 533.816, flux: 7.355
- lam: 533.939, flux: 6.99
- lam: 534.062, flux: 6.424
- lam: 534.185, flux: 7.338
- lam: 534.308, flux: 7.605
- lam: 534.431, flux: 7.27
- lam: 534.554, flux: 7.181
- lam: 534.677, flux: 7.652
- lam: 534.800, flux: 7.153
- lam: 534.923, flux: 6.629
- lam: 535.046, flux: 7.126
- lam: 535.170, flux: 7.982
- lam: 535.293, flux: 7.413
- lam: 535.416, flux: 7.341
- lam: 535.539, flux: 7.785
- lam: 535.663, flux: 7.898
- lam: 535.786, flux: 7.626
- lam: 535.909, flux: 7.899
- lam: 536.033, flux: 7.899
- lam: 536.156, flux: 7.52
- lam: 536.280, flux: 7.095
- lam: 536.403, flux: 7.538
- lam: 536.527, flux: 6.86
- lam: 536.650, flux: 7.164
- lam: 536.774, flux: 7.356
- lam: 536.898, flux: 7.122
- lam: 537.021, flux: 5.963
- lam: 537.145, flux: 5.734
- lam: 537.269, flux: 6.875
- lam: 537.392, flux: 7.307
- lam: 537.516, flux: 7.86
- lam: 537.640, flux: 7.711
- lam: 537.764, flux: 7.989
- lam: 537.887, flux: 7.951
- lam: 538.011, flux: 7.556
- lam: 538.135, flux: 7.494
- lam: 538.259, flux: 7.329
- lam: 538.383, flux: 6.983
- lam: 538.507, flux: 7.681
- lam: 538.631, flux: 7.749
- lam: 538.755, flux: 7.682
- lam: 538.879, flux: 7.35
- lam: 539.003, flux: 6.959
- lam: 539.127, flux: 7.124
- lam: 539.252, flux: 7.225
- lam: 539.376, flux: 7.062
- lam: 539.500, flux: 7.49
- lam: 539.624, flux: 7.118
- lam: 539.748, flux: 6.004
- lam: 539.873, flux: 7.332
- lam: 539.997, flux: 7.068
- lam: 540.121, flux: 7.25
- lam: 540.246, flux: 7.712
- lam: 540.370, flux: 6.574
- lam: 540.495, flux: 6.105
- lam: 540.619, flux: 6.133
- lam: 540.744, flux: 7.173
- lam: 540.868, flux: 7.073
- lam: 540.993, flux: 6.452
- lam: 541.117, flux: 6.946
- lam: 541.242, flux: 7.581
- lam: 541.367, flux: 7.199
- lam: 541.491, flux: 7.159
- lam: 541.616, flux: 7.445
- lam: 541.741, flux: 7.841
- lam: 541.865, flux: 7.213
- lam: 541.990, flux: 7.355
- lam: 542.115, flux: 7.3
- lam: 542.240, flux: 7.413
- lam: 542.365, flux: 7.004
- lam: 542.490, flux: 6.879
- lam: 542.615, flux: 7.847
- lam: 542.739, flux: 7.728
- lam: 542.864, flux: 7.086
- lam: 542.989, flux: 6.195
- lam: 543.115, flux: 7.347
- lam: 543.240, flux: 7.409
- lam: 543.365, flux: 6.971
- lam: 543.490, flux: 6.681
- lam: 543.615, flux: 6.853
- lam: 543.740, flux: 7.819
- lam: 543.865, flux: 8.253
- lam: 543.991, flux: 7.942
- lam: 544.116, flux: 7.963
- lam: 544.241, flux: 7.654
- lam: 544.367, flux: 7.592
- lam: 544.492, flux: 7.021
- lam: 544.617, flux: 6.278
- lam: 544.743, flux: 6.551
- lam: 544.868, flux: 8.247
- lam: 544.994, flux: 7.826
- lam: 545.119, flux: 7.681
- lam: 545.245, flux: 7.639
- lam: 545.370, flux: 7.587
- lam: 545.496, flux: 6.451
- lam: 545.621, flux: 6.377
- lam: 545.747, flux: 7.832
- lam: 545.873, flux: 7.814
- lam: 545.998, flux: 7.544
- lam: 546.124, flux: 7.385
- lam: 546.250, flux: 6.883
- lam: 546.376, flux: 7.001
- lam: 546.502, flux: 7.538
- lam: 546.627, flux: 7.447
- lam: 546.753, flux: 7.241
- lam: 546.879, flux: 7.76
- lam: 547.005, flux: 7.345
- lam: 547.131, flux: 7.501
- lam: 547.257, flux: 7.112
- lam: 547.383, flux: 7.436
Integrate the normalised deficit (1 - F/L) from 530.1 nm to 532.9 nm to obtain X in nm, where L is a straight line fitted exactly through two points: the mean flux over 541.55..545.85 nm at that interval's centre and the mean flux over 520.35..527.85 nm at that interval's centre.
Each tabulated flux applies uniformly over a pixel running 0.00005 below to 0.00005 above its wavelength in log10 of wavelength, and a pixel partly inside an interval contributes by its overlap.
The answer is -0.10 nm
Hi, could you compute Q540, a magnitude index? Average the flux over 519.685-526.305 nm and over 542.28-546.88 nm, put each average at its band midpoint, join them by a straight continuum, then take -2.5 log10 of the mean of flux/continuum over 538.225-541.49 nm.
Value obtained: 0.03 mag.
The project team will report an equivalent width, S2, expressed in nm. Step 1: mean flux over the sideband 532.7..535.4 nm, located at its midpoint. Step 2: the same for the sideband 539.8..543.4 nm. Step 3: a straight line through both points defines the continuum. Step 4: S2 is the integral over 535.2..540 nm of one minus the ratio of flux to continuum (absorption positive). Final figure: -0.14 nm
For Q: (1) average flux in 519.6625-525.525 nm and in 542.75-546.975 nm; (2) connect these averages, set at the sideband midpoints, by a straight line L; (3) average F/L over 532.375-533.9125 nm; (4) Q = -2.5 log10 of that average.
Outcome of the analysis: 0.04 mag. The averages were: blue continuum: 6.98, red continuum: 7.33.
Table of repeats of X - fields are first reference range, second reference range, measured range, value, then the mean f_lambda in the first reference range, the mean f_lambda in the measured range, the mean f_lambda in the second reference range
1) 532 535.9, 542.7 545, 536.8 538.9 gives -0.026 nm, 7.16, 7.32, 7.32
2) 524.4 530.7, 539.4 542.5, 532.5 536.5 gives -0.107 nm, 6.98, 7.22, 7.08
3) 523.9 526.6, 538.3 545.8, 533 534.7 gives -0.021 nm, 7.21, 7.31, 7.22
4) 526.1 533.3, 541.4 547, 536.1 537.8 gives 0.005 nm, 6.97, 7.13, 7.34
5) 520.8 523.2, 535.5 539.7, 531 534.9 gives -0.019 nm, 6.8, 7.22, 7.34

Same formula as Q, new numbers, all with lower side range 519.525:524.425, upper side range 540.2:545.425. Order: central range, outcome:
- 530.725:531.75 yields -0.10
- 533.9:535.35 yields -0.02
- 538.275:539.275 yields -0.02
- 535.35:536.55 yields -0.06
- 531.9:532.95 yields 0.06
